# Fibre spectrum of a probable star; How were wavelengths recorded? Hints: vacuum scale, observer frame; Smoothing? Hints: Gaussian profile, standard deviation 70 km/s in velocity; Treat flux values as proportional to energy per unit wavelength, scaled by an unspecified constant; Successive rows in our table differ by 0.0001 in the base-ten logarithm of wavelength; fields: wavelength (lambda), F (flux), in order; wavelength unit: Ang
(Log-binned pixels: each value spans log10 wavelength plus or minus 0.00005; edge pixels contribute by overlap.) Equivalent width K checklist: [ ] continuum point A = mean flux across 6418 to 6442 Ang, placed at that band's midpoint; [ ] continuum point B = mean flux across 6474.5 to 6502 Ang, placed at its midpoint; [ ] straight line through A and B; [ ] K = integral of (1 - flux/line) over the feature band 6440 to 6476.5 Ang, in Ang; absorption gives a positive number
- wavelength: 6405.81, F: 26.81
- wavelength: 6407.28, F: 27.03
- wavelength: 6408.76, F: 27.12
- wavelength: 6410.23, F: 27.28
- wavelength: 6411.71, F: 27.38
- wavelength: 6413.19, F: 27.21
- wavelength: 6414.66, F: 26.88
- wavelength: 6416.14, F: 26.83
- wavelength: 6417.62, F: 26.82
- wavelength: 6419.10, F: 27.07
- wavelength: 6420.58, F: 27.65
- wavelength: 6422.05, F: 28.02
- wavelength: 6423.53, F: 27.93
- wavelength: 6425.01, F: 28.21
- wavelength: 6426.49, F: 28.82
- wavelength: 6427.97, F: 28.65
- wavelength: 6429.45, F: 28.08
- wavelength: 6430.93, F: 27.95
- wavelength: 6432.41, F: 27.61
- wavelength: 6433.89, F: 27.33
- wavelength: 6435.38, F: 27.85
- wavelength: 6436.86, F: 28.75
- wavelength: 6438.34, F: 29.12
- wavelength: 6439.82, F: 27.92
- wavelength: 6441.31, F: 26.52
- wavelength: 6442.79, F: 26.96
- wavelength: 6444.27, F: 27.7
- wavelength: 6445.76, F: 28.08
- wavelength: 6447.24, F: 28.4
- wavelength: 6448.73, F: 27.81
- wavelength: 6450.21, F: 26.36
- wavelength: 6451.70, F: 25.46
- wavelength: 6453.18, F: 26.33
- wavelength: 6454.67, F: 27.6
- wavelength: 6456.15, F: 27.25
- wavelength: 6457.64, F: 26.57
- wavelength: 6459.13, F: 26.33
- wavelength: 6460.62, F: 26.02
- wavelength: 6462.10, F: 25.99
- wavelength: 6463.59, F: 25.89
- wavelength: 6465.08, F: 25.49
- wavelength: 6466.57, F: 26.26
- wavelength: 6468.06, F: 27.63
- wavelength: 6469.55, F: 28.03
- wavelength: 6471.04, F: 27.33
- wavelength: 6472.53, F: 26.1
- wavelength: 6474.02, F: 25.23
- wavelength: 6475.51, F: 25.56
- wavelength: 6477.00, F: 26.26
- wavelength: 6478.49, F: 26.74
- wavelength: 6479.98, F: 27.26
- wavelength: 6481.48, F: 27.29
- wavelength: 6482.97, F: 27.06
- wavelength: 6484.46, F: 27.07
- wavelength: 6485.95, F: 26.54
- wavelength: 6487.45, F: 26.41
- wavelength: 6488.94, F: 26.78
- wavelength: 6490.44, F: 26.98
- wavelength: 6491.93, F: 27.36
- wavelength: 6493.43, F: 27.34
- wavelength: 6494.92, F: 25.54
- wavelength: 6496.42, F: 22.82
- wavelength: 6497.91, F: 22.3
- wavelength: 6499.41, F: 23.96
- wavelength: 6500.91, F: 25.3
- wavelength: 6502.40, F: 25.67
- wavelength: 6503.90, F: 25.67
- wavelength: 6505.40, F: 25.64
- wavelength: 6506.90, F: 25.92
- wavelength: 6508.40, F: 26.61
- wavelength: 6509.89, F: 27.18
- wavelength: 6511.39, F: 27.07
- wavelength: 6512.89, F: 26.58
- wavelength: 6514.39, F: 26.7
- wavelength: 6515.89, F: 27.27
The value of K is 0.4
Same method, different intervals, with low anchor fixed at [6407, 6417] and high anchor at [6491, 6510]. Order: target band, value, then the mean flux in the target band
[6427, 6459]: -1.21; 27.5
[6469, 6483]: -0.40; 26.6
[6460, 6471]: -0.18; 26.5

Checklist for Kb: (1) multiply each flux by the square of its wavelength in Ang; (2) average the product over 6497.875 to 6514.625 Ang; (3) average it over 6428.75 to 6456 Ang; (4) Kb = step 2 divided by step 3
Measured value 1.0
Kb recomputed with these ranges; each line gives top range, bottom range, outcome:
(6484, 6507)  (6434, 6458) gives 0.95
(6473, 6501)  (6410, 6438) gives 0.96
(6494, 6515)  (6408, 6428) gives 0.95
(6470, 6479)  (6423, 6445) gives 0.95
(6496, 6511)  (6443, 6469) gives 0.96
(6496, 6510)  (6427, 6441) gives 0.91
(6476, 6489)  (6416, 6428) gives 0.98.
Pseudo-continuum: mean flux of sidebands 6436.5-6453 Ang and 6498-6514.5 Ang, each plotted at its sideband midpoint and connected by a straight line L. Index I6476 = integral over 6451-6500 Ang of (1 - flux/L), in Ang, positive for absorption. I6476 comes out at 0.7 Ang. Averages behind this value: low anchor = 27.5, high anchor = 25.9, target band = 26.3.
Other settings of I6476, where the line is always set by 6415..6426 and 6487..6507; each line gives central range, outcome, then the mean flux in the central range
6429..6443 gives -0.38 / 27.8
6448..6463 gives 0.02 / 26.6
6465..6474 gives -0.19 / 26.8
